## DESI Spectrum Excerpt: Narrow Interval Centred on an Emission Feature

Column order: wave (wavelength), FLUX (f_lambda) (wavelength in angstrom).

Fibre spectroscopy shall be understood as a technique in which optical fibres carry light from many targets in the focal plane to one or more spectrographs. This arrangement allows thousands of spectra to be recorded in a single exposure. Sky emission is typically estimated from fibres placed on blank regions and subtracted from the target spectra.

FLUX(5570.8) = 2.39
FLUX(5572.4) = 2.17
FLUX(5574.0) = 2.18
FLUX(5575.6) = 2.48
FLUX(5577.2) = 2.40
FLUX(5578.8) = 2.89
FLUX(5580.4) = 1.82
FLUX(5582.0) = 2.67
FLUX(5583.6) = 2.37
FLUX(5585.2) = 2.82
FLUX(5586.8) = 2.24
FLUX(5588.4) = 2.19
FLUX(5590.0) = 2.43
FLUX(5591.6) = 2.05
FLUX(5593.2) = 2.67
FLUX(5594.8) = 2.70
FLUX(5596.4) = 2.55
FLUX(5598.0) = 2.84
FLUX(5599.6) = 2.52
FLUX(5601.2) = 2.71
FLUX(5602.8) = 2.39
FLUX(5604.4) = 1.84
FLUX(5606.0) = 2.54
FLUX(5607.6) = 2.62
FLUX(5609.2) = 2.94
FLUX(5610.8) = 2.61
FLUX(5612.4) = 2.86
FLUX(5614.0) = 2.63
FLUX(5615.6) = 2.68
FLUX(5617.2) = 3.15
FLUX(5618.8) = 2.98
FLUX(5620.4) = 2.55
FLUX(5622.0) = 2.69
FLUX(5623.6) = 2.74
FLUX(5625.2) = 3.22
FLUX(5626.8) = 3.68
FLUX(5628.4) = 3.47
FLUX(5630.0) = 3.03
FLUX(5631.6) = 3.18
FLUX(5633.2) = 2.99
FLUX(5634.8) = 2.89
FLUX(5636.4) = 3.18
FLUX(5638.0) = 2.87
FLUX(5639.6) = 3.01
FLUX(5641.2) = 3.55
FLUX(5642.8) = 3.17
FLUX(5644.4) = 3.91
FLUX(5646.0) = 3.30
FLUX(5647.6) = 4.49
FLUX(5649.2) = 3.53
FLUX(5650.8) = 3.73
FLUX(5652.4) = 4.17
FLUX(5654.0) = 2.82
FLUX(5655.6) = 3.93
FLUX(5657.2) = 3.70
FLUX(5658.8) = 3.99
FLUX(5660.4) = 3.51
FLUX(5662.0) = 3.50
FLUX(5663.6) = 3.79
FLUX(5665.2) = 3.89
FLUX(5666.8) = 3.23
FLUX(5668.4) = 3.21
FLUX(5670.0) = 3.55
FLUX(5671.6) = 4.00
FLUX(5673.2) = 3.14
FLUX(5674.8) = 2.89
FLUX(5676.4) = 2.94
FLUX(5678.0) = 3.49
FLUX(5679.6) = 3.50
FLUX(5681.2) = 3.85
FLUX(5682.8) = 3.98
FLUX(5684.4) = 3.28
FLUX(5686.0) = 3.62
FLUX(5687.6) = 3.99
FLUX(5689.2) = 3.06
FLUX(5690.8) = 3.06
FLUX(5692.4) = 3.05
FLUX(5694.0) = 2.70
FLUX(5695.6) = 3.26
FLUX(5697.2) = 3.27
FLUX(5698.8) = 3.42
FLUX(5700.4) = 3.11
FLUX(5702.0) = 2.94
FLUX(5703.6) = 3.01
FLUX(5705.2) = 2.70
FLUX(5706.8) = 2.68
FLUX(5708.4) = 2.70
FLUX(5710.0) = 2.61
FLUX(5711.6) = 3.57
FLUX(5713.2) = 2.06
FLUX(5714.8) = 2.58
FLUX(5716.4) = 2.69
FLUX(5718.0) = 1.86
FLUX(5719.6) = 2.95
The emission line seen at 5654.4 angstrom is Mg II 2798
